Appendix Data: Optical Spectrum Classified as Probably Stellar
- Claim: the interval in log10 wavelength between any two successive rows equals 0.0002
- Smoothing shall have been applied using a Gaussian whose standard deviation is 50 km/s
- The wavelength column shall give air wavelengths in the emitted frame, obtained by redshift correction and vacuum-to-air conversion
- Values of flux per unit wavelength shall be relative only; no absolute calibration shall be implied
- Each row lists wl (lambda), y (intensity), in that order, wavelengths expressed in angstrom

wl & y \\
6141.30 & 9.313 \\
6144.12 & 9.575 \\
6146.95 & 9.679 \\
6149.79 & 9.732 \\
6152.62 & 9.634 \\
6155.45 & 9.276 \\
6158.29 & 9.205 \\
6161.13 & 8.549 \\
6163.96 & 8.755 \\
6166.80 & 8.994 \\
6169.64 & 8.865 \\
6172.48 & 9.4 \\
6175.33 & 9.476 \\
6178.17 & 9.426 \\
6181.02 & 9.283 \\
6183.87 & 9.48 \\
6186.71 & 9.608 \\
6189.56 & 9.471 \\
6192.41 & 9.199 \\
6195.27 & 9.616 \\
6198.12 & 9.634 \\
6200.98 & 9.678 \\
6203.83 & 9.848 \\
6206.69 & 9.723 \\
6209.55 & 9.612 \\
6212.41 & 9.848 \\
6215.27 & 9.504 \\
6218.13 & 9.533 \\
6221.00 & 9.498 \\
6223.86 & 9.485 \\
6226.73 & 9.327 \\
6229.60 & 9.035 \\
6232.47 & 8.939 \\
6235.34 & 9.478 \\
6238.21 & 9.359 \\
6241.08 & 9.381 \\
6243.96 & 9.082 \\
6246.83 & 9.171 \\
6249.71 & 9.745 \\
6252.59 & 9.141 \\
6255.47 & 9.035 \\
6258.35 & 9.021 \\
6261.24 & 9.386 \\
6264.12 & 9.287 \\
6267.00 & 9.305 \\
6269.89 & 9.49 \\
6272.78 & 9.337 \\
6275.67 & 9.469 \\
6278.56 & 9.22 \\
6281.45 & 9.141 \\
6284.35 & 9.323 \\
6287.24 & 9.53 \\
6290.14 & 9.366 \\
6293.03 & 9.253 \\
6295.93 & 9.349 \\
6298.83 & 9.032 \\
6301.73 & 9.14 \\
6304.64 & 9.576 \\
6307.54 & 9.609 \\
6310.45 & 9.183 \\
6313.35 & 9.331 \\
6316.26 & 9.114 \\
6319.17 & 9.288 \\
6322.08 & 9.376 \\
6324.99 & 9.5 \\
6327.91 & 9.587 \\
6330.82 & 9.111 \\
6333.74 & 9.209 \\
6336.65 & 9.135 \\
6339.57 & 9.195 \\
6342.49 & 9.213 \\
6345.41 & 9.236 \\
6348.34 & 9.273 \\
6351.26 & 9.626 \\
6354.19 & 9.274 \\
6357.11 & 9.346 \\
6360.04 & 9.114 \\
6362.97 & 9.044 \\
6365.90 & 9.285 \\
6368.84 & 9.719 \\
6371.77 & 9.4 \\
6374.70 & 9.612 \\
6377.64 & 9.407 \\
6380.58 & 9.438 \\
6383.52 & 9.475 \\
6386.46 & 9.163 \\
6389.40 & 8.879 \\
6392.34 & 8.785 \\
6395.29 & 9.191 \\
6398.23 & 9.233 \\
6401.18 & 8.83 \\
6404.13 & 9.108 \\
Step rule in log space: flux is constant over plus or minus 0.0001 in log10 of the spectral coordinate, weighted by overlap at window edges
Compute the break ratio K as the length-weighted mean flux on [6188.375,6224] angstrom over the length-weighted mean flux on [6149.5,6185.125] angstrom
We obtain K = 1.04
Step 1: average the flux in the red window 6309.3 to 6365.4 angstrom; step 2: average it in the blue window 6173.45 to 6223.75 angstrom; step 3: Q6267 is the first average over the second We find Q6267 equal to 0.97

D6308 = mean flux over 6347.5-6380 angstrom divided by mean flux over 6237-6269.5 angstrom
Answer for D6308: 1.01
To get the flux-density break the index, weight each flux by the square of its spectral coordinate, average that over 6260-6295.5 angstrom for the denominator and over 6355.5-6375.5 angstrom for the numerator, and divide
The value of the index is 1.03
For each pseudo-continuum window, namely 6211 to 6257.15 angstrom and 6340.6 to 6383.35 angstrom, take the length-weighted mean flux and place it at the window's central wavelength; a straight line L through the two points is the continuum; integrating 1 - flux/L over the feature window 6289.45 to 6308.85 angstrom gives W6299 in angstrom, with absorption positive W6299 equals 0.05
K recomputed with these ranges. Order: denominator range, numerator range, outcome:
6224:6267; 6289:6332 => 1.01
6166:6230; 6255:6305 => 0.98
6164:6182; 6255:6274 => 1.01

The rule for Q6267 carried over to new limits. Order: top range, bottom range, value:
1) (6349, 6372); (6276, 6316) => 1.00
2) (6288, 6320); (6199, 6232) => 0.98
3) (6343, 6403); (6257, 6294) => 0.99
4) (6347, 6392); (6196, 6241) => 0.98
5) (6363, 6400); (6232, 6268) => 1.00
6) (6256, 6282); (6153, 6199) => 1.00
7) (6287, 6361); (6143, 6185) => 1.00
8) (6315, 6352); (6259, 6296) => 1.00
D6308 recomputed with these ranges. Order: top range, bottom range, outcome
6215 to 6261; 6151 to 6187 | 1.01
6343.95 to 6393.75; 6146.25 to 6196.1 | 1.00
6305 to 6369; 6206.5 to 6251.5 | 0.99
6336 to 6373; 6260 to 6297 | 1.00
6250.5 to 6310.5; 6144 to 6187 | 1.00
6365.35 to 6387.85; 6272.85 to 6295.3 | 1.01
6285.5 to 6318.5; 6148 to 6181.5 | 1.01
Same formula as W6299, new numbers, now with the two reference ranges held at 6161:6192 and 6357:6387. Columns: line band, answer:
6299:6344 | 0.19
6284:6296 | -0.07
